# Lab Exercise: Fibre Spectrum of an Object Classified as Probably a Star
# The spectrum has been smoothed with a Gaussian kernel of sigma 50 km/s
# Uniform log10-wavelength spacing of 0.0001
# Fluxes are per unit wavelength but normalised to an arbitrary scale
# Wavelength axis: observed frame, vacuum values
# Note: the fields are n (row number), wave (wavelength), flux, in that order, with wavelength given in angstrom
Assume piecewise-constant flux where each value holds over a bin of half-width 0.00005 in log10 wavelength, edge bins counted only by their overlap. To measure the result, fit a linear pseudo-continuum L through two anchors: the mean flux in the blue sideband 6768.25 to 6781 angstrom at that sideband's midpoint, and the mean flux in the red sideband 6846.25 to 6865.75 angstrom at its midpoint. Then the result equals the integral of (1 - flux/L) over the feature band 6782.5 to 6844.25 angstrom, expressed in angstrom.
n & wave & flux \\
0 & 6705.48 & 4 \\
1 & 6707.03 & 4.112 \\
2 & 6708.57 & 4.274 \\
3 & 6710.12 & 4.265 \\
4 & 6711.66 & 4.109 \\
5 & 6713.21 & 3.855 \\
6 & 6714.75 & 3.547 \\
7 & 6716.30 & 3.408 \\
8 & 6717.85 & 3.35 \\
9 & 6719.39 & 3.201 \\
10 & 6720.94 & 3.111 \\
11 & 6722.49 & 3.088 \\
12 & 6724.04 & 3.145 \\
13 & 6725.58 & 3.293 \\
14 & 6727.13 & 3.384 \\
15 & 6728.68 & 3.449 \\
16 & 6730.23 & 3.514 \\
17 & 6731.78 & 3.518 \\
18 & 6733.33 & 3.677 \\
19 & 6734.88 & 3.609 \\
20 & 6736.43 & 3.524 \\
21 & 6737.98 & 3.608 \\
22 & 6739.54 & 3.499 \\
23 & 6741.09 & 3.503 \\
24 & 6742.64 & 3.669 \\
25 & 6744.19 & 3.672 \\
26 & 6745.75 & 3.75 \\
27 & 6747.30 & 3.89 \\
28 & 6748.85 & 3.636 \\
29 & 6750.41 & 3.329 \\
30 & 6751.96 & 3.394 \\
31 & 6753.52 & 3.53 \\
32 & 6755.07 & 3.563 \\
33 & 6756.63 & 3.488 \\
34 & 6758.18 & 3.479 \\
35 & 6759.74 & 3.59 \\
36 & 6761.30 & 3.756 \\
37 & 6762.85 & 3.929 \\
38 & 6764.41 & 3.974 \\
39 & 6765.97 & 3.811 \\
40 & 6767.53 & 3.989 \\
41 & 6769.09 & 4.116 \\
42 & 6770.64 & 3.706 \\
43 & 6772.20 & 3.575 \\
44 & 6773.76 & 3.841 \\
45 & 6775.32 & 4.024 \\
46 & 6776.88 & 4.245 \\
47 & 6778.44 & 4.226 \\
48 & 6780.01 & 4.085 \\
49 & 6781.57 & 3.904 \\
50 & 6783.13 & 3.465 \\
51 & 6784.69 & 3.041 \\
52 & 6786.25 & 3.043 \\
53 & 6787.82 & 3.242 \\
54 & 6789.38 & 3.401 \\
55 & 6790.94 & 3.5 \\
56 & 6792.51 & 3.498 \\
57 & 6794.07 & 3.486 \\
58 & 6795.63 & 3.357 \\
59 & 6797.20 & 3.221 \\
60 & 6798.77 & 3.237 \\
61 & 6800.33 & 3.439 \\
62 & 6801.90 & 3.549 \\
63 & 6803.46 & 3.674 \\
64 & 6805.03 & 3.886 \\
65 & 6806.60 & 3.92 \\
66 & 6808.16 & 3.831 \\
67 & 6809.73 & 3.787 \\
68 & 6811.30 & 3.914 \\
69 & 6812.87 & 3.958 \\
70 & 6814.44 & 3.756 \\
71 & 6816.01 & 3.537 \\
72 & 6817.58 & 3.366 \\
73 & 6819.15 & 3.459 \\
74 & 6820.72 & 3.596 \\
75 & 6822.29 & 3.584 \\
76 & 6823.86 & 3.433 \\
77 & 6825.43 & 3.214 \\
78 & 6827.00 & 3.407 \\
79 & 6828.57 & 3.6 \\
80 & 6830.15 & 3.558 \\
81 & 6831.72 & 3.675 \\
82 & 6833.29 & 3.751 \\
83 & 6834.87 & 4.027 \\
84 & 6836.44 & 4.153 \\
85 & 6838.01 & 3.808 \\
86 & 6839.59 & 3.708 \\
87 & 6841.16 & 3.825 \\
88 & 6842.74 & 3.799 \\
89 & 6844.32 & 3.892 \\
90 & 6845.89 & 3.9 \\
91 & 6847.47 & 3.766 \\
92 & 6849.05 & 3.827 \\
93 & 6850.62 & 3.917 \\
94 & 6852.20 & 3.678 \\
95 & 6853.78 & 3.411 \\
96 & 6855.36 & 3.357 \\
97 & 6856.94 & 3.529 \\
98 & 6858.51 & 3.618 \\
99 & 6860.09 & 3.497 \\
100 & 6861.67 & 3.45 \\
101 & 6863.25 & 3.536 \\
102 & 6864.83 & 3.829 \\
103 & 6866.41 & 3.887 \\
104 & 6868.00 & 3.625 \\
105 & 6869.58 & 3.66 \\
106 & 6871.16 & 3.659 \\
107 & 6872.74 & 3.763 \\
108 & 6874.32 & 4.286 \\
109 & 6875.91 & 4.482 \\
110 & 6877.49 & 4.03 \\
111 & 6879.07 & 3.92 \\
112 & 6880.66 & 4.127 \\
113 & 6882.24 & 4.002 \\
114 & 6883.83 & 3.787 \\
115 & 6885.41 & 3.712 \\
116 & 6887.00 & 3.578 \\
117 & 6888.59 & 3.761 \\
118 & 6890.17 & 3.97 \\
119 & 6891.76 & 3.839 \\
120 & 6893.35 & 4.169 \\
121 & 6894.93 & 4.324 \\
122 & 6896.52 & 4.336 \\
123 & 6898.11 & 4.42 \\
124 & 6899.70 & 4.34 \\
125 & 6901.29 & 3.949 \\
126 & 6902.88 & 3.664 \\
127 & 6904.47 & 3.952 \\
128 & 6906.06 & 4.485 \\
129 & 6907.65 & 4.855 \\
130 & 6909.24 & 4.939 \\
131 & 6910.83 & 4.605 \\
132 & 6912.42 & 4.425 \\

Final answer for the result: 3.5 angstrom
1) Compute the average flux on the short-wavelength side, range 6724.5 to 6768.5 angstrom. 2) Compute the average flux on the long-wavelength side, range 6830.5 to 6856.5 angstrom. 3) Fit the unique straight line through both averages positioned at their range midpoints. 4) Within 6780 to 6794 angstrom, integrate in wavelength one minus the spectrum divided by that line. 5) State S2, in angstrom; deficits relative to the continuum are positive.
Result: 0.9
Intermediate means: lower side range 3.61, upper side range 3.77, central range 3.43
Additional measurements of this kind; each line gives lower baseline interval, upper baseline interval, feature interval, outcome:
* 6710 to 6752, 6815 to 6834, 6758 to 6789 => -2.0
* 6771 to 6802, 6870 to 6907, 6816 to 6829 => 0.9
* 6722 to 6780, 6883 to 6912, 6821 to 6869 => 3.6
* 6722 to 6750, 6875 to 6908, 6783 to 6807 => 2.0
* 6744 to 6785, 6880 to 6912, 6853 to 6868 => 1.7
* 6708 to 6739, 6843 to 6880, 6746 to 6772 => -0.7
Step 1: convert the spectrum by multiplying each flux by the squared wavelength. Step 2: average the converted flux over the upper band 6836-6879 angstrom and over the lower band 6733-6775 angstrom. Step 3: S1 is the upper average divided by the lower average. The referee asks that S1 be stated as 1.06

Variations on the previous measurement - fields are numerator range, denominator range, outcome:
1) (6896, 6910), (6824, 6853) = 1.18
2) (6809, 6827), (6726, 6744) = 1.04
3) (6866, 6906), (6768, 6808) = 1.13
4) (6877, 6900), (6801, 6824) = 1.11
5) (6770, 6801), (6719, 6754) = 1.04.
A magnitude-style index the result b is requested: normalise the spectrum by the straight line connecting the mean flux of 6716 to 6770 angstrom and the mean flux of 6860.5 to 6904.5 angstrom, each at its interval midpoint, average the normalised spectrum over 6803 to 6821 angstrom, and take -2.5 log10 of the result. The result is 0.00 mag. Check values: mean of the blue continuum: 3.56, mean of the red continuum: 3.93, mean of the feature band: 3.73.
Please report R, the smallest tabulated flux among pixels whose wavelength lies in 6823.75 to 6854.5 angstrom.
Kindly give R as 3.214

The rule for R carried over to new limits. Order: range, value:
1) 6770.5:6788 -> 3.041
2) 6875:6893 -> 3.578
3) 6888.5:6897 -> 3.761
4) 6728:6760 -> 3.329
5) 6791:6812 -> 3.221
